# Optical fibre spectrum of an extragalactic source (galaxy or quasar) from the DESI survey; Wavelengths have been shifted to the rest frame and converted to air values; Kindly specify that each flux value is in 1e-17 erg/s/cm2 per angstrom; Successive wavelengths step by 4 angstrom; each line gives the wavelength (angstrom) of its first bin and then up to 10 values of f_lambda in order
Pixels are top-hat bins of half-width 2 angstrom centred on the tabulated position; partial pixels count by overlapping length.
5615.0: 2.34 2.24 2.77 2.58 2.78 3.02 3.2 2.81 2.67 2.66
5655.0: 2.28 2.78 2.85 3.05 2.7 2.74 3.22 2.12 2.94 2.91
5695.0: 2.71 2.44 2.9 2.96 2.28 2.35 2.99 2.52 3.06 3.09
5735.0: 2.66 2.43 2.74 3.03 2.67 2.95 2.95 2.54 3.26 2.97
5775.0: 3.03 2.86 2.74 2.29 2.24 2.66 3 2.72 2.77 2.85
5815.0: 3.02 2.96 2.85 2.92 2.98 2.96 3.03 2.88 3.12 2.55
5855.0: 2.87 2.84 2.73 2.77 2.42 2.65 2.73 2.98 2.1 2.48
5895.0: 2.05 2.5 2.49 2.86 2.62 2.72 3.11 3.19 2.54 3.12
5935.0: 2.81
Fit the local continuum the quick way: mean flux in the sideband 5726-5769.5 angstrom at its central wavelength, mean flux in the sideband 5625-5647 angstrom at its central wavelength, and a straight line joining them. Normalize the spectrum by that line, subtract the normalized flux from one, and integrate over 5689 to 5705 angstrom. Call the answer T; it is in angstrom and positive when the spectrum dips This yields 0.6 angstrom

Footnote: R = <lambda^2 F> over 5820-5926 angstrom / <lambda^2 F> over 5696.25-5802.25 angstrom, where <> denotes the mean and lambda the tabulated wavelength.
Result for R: 1.0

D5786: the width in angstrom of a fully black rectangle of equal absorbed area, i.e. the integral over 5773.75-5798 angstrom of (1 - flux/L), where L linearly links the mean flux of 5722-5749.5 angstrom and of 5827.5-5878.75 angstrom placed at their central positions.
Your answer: 1.4 angstrom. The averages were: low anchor 2.8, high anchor 2.82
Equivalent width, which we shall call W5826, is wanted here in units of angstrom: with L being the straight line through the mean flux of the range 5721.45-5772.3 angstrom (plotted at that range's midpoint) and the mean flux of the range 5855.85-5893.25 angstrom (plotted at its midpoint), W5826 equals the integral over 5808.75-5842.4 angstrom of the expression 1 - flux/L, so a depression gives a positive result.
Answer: -2.8 angstrom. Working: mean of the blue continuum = 2.84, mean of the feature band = 2.94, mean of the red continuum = 2.64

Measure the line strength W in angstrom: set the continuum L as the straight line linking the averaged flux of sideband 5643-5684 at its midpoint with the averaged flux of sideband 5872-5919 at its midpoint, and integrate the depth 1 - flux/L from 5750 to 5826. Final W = -4.6 angstrom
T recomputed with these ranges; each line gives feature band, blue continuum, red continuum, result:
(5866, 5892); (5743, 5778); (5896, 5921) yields 1.40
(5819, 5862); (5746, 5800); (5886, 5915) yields -4.52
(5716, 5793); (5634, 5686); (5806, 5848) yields 2.23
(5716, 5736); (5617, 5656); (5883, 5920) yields -1.42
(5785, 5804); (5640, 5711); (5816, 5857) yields 1.96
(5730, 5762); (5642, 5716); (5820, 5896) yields -0.90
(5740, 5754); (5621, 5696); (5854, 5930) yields -0.30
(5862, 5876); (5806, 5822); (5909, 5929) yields 1.14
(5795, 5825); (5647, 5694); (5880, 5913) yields -3.02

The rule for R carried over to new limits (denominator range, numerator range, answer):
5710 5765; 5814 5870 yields 1.09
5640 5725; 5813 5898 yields 1.08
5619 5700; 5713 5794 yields 1.04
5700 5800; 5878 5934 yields 1.02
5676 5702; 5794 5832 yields 1.10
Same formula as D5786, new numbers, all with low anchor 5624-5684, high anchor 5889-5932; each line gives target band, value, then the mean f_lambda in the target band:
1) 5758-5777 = -1.5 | 2.95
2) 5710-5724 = 1.0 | 2.55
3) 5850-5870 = -0.3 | 2.75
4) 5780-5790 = 0.8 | 2.52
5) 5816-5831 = -1.2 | 2.93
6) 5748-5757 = -0.3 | 2.83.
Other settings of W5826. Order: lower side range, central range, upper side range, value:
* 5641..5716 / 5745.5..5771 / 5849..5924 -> -2.0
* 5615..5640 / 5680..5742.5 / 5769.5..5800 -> 0.3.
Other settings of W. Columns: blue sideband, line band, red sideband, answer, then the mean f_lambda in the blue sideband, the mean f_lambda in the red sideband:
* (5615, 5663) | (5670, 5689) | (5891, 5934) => -0.3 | 2.7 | 2.71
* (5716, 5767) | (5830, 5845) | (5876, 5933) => -1.3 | 2.81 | 2.68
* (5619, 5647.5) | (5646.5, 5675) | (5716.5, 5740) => 0.8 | 2.8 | 2.8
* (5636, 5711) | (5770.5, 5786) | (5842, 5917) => -0.9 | 2.76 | 2.65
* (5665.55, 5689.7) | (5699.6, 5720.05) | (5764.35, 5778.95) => 1.5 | 2.79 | 3.03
